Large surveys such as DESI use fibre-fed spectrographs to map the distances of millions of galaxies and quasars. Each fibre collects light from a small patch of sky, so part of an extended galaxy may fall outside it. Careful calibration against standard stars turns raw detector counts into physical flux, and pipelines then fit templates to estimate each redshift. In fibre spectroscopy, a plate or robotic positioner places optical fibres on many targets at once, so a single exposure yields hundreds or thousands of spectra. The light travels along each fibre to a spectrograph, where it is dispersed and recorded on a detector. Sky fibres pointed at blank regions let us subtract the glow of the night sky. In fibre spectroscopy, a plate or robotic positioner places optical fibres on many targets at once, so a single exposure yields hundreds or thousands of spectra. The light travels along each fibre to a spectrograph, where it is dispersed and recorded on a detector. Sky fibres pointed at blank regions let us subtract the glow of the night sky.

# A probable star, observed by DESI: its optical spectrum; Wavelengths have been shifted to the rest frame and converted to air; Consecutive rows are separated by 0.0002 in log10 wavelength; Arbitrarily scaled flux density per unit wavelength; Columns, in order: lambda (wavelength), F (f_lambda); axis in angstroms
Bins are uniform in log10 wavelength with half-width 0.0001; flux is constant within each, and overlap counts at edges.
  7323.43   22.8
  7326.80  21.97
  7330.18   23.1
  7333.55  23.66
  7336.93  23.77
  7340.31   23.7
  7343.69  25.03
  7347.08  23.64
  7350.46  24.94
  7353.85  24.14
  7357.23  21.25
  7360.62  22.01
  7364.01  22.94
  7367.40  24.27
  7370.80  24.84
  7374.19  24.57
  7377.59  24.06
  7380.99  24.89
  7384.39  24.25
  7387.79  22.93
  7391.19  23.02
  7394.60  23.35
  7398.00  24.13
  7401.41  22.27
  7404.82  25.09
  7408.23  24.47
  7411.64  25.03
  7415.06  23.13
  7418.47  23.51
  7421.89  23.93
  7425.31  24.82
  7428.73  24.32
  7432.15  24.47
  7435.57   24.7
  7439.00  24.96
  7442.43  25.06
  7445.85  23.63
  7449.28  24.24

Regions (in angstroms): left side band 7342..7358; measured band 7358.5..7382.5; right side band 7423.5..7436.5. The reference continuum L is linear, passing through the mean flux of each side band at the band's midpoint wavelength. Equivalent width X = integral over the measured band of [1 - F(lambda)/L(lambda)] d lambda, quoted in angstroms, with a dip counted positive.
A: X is 0.2 angstroms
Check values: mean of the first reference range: 23.9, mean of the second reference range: 24.6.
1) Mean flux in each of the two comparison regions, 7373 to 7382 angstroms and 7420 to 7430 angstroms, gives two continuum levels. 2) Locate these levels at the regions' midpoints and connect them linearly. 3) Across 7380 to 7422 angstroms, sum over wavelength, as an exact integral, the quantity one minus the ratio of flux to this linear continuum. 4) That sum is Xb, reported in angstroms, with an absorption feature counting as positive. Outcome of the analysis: 1.0 angstroms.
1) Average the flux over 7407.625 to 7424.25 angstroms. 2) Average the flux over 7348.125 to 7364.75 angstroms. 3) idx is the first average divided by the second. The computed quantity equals 1.04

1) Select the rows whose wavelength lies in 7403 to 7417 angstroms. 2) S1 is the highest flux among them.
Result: 25.09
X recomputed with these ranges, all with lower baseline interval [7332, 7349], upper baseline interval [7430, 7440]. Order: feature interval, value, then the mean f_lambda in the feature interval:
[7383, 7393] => 0.39 angstroms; 23.4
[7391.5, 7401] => 0.37 angstroms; 23.4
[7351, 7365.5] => 0.80 angstroms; 22.8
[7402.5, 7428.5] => 0.31 angstroms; 24.2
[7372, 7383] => -0.12 angstroms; 24.5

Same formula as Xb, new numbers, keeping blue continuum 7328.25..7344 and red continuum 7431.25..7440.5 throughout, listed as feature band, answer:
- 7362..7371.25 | 0.1 angstroms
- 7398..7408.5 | 0.2 angstroms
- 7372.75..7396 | 0.3 angstroms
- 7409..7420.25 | 0.3 angstroms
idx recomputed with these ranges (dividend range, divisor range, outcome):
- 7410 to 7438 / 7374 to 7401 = 1.02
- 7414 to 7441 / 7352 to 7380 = 1.03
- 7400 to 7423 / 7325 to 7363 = 1.02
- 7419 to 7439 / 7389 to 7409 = 1.03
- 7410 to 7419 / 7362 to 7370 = 1.01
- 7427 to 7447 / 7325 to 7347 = 1.04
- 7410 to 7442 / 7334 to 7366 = 1.04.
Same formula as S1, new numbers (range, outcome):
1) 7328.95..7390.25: 25.03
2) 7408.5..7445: 25.06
